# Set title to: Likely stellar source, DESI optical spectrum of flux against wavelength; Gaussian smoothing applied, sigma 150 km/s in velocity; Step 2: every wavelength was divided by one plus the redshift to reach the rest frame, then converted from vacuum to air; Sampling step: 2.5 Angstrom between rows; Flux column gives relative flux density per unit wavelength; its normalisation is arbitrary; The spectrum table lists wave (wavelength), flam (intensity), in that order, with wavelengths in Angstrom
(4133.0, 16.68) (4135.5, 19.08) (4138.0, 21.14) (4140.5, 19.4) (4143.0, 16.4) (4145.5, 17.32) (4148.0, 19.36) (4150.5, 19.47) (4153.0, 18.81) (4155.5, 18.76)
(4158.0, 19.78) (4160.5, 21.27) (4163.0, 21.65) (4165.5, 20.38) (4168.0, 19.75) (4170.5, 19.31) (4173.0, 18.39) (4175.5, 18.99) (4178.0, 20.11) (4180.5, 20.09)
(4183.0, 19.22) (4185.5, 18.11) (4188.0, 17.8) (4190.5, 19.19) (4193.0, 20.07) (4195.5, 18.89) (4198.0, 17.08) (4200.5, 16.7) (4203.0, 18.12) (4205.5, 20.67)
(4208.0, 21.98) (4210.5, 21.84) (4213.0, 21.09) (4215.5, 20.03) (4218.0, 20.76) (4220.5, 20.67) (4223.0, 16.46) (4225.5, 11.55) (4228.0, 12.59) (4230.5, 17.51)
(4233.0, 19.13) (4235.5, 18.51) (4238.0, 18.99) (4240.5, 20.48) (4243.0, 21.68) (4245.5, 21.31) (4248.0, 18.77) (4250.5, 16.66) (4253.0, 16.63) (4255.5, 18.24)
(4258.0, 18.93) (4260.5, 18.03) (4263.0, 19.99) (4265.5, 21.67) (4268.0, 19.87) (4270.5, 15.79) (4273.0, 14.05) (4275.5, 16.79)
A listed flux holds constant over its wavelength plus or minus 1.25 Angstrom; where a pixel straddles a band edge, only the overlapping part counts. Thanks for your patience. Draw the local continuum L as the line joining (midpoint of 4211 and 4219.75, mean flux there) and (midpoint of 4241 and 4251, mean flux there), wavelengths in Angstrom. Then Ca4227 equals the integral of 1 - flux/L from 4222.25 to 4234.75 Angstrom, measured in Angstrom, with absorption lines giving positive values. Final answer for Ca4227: 3.0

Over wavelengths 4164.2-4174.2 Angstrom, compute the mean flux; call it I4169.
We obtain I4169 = 19.5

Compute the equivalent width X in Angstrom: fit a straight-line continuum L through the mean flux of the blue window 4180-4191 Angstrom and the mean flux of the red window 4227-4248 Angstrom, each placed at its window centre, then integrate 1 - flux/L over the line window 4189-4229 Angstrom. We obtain 0.4 Angstrom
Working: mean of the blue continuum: 18.8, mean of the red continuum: 18.8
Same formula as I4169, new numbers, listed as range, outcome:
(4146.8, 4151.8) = 19.4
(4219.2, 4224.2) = 18.6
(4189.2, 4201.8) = 18.4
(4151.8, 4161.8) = 19.7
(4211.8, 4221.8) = 20.6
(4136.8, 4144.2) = 19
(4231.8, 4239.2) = 18.9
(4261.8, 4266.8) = 20.8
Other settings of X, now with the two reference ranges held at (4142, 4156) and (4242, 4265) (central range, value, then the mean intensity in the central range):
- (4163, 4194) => -1.4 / 19.4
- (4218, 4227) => 1.0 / 16.8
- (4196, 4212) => -0.6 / 19.4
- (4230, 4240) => 0.1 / 18.8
